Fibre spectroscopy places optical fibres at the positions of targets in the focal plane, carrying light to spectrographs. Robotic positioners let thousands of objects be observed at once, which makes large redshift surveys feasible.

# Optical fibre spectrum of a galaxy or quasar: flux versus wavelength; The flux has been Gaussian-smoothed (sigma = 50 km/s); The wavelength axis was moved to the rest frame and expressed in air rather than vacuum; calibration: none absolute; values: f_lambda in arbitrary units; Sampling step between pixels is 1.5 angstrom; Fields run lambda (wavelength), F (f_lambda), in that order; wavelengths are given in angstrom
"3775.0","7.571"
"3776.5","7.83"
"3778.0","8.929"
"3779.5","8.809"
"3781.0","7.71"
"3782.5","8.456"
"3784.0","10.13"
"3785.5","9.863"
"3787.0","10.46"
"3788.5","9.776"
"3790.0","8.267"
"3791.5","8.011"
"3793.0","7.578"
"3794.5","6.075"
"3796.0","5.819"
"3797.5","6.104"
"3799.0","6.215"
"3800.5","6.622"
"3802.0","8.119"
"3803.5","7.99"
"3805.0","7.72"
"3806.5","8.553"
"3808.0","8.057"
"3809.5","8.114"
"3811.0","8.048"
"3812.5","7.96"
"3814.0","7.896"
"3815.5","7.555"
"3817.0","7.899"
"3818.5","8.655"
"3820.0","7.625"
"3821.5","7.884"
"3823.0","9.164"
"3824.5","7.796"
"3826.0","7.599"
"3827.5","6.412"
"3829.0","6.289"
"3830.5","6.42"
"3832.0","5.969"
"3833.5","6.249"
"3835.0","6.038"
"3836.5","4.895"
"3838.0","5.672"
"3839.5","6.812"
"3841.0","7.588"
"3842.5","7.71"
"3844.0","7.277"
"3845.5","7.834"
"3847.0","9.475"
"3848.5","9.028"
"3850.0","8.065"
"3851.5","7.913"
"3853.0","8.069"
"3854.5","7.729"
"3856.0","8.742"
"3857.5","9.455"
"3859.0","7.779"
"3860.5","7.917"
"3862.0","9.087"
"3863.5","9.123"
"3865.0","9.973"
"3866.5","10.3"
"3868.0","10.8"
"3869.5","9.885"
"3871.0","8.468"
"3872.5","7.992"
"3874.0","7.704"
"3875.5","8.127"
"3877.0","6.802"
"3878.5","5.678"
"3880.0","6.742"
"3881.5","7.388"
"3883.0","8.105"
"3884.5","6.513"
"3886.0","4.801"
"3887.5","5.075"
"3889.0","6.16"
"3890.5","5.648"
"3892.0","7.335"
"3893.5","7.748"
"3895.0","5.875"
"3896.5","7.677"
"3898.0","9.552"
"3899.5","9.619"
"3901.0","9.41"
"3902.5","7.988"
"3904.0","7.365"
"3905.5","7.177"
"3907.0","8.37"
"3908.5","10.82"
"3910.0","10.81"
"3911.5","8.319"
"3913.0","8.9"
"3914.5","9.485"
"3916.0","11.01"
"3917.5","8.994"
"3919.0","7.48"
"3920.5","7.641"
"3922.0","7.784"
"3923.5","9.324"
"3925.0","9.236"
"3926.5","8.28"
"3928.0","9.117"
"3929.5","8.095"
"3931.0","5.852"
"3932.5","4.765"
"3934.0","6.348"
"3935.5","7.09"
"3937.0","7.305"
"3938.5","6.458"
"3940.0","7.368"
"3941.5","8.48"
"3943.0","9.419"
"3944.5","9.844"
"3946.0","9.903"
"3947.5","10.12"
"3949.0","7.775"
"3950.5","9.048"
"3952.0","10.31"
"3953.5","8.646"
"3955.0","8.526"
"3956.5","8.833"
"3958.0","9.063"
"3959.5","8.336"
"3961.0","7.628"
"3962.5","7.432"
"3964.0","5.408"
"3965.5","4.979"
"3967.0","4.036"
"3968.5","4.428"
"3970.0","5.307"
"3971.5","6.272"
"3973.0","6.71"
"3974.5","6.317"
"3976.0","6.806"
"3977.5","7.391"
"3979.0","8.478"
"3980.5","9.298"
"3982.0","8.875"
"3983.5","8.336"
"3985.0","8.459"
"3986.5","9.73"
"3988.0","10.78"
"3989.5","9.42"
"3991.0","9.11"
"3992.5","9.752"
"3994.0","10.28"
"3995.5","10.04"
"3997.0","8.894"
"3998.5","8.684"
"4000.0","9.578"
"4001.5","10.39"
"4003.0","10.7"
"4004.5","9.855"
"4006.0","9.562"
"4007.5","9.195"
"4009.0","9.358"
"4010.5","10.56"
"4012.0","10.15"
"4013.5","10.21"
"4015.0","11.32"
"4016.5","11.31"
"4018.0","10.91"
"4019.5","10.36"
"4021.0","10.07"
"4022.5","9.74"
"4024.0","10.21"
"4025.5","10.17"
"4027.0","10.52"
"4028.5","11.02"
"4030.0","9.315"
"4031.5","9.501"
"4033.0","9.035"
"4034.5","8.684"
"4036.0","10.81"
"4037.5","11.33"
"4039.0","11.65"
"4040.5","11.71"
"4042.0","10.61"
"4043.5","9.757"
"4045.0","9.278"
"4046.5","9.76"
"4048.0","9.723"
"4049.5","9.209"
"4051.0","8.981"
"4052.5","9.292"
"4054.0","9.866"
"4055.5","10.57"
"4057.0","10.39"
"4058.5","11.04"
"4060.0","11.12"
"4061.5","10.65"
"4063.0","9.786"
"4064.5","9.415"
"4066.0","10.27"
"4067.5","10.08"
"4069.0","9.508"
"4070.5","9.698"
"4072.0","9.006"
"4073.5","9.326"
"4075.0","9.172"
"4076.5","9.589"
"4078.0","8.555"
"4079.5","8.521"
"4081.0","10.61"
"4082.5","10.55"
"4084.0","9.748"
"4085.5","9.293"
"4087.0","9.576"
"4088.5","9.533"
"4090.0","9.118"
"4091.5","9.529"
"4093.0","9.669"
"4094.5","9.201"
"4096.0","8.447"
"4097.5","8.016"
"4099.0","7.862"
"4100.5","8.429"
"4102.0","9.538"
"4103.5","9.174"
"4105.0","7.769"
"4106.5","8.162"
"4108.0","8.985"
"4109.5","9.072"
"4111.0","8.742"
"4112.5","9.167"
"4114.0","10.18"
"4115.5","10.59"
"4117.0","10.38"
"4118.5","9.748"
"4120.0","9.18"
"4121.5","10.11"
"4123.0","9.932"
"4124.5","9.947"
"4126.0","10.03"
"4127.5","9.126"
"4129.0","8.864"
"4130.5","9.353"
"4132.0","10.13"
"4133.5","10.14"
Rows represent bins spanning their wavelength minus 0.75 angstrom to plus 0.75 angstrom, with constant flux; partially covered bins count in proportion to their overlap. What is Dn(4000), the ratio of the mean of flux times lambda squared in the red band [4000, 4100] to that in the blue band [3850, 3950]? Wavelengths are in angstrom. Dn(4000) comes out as 1.31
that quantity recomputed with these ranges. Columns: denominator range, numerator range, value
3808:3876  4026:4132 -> 1.37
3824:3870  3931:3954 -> 1.08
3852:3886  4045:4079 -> 1.31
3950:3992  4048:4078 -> 1.32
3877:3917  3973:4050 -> 1.31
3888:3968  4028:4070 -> 1.33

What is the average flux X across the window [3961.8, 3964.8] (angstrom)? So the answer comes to 6.38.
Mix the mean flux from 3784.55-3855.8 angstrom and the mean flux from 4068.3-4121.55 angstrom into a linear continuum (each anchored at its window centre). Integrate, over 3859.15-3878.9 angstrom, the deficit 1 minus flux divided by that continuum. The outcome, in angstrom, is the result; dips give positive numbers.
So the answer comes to -1.83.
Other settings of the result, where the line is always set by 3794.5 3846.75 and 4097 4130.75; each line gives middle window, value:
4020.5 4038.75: -2.96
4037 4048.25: -2.23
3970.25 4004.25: -1.63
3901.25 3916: -2.03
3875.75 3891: 2.61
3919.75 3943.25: 1.12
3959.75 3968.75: 2.58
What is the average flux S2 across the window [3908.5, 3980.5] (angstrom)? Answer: 7.9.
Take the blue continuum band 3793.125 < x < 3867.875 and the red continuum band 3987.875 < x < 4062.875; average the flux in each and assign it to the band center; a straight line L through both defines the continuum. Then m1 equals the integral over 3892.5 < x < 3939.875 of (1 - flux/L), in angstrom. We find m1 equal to 3.0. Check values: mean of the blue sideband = 7.68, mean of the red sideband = 10.1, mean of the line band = 8.17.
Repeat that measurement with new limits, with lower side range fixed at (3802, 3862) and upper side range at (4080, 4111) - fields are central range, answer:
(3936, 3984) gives 3.67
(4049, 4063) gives -1.95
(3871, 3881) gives 0.79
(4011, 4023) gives -2.57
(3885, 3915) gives 0.59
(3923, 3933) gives 0.41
